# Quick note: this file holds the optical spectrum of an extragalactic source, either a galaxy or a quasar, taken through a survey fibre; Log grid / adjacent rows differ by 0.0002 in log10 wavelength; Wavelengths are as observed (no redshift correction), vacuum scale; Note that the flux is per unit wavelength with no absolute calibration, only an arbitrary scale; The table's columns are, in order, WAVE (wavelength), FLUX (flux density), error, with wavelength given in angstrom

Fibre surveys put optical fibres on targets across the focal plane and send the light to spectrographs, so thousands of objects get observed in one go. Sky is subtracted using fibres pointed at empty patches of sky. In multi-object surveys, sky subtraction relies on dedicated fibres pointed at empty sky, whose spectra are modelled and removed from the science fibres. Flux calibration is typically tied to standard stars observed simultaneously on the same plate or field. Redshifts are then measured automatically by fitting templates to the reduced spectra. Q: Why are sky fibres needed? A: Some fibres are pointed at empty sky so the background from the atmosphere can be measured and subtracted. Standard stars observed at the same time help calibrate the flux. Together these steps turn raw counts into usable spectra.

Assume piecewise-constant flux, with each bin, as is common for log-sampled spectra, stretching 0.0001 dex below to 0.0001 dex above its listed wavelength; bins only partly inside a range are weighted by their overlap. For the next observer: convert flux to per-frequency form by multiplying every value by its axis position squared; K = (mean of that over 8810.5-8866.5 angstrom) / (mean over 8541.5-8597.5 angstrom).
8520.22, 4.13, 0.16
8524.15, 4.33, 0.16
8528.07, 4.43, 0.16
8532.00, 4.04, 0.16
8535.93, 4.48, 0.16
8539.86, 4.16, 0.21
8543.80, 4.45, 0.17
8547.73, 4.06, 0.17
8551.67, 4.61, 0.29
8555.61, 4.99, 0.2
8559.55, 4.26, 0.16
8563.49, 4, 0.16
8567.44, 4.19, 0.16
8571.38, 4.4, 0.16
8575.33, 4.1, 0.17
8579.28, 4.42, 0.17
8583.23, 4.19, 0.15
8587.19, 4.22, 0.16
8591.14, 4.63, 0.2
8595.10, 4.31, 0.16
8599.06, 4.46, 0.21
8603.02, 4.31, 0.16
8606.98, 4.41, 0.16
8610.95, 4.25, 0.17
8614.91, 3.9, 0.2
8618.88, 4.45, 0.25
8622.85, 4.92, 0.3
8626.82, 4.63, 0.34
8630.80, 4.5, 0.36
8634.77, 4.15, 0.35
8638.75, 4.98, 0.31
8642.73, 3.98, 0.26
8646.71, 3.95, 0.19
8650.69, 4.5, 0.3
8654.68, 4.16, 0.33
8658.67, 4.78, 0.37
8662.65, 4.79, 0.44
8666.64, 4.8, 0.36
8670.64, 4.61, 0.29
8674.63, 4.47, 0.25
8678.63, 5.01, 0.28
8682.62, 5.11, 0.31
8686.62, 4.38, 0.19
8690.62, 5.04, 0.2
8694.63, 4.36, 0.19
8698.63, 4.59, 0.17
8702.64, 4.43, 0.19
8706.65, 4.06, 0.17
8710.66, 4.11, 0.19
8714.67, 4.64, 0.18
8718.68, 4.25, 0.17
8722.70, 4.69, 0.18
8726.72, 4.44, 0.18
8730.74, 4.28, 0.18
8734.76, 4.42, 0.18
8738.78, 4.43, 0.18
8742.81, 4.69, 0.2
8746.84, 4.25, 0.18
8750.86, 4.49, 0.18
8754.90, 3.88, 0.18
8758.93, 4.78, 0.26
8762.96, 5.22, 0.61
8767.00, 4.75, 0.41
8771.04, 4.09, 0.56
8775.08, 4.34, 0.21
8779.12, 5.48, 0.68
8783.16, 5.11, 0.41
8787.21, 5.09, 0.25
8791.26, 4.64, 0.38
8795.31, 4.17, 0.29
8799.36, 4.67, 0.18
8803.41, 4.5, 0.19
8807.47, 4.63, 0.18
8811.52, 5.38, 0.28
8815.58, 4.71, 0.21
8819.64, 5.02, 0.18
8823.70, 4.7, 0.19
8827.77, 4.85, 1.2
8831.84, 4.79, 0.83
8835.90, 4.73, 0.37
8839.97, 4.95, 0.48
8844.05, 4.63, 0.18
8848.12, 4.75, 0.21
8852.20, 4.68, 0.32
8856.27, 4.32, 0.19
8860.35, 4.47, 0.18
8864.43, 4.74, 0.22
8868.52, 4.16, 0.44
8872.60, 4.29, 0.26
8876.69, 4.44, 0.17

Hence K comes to 1.16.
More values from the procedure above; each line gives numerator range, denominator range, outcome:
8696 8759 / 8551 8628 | 1.04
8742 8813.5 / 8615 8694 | 1.05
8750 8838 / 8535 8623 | 1.15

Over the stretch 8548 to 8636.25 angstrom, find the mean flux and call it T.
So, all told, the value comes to 4.37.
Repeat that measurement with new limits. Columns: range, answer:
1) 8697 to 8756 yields 4.38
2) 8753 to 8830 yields 4.74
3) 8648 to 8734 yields 4.54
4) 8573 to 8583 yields 4.25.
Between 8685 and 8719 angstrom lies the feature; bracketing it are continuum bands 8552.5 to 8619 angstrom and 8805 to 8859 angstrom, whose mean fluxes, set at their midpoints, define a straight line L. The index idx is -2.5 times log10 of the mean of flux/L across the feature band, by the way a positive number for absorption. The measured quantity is 0.02 mag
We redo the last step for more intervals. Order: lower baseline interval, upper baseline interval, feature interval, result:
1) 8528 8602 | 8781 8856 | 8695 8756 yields 0.054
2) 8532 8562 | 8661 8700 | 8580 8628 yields 0.036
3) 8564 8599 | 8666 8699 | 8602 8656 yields 0.031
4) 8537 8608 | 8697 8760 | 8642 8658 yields 0.040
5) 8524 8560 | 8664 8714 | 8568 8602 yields 0.028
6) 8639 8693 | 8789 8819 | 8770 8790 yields -0.040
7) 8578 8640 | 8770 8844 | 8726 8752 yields 0.054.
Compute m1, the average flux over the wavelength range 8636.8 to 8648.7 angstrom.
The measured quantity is 4.3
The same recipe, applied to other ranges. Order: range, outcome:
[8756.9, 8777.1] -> 4.64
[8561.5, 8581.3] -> 4.22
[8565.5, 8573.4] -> 4.3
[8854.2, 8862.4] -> 4.4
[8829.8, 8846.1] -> 4.78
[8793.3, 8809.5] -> 4.5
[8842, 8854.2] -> 4.68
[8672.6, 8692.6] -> 4.8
